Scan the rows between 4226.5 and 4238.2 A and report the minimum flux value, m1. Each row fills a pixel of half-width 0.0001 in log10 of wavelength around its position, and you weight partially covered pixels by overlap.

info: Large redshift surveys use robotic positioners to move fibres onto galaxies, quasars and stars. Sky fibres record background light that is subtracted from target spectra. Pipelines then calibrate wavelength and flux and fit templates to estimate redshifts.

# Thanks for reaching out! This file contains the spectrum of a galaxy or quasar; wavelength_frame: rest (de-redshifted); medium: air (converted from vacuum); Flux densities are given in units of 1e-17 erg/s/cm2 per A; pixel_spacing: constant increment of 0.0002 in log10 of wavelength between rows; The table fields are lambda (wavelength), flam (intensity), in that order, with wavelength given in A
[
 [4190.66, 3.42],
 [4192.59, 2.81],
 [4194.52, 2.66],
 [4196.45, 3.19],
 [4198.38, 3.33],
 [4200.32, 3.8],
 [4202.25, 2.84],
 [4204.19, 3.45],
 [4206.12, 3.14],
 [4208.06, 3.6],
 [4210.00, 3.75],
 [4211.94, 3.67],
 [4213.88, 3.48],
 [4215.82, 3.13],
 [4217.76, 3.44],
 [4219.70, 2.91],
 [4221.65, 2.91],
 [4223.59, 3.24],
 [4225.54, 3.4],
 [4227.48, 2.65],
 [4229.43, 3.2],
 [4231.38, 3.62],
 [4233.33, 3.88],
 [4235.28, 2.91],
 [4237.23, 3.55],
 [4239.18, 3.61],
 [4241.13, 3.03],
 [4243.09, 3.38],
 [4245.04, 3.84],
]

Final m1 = 2.65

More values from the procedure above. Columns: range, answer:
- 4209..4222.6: 2.91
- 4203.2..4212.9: 3.14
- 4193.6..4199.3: 2.66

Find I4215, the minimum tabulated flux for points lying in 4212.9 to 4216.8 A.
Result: 3.13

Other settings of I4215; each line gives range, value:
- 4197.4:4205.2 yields 2.84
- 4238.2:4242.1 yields 3.03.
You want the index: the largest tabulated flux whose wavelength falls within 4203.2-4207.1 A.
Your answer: 3.45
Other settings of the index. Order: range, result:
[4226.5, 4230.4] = 3.2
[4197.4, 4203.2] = 3.8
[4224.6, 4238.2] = 3.88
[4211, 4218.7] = 3.67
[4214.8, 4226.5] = 3.44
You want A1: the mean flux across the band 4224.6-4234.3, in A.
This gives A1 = 3.35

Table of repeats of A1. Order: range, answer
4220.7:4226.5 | 3.18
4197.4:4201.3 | 3.56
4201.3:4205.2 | 3.15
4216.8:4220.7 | 3.17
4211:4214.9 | 3.57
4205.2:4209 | 3.37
